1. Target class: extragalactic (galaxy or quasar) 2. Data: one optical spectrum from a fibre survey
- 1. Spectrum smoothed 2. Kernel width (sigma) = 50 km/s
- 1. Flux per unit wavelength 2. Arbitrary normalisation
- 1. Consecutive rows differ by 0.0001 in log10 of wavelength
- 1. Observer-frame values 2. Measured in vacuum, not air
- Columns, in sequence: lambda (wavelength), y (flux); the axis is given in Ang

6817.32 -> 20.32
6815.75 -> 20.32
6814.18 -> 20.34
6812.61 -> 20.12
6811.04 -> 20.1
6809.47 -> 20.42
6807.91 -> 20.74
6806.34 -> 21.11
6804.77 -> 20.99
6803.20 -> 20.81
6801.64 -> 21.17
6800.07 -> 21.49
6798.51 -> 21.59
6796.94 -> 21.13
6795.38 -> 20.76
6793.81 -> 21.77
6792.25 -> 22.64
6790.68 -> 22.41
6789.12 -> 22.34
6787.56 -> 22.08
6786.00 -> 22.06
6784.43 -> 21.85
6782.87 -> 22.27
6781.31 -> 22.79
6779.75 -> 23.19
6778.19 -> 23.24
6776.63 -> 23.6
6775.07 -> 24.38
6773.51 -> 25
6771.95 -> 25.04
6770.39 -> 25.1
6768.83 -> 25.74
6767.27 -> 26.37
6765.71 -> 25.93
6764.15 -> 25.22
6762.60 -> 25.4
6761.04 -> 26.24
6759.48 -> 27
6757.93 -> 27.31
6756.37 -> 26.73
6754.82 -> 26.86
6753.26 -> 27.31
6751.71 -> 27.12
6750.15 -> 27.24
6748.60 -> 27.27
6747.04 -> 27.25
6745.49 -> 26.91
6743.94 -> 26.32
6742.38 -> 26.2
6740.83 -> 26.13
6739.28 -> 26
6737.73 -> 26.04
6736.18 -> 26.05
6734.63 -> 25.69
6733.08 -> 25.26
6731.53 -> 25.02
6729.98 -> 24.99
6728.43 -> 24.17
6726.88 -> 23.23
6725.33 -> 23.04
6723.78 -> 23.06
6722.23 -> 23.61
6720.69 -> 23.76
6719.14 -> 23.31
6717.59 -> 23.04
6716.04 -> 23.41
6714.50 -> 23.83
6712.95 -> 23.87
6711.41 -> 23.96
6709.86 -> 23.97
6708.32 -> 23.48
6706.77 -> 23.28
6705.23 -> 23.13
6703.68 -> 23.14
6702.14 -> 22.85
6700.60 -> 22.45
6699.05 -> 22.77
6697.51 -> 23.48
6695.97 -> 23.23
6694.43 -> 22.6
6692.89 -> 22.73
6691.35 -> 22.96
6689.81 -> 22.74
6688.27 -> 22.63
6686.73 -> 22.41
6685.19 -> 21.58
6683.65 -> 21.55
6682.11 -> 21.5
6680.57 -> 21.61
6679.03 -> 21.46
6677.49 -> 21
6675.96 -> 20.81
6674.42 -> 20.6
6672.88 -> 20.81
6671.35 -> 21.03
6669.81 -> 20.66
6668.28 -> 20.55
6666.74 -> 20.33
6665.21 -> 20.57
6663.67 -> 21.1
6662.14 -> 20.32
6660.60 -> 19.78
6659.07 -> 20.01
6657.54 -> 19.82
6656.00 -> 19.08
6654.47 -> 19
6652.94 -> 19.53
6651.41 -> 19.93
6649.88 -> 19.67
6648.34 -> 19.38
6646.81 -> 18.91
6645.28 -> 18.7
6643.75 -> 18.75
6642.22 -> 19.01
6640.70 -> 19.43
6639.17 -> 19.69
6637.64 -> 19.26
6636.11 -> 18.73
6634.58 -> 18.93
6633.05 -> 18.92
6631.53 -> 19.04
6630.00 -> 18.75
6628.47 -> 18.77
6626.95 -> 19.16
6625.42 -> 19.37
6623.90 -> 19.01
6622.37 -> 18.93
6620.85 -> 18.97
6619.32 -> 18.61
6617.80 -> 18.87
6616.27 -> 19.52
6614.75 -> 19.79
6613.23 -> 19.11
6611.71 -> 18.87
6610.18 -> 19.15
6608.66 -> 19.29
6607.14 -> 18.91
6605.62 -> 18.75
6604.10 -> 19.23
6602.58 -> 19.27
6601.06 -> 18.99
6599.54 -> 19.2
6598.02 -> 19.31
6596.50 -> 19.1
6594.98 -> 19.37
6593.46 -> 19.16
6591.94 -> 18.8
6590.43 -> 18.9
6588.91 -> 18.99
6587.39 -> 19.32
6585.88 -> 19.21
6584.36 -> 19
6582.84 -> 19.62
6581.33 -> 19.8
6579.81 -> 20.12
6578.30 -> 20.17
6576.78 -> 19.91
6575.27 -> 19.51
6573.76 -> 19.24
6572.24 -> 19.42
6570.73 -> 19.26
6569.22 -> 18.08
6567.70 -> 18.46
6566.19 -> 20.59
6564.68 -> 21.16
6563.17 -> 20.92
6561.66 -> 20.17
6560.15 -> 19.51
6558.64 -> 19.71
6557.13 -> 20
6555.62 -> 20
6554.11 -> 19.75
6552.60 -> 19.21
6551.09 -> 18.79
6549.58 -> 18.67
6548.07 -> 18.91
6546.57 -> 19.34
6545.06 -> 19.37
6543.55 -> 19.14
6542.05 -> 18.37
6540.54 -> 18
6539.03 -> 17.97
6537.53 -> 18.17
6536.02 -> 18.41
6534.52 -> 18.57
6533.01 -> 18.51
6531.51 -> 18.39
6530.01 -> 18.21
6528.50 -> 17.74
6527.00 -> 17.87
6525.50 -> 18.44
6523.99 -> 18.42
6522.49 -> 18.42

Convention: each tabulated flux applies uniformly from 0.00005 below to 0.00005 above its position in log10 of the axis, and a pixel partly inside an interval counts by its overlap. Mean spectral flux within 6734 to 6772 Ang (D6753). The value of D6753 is 26.4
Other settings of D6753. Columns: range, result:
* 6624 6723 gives 21.1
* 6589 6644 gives 19.1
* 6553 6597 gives 19.6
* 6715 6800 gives 24.6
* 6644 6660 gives 19.4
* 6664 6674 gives 20.7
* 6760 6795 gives 23.8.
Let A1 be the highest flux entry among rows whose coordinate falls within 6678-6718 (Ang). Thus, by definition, 23.97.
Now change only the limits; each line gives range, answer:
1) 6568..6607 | 20.17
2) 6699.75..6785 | 27.31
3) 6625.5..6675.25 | 21.1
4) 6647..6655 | 19.93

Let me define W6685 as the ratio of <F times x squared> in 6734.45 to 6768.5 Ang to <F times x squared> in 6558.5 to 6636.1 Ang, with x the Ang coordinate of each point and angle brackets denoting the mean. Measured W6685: 1.44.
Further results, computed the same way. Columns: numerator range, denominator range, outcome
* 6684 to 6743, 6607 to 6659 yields 1.27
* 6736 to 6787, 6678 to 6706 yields 1.16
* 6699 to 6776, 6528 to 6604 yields 1.37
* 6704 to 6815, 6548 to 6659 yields 1.30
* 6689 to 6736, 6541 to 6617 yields 1.27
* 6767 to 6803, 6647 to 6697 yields 1.13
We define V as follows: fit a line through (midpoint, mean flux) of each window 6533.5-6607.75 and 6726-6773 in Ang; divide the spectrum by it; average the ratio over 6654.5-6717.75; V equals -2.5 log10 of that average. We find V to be 0.08 mag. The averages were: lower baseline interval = 19.3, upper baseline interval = 26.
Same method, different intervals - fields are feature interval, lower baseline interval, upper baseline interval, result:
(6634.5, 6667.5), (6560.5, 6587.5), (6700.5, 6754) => 0.14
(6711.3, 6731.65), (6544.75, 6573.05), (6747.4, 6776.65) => 0.05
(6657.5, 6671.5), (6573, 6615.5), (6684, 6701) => 0.07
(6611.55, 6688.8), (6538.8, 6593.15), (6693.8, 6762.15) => 0.12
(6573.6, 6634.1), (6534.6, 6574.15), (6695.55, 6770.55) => 0.09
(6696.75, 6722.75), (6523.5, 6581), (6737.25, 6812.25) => -0.04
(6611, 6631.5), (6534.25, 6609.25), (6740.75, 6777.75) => 0.11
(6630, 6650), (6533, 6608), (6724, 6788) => 0.13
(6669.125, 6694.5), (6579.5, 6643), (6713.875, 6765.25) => 0.05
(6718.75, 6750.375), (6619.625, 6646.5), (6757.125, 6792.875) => -0.11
